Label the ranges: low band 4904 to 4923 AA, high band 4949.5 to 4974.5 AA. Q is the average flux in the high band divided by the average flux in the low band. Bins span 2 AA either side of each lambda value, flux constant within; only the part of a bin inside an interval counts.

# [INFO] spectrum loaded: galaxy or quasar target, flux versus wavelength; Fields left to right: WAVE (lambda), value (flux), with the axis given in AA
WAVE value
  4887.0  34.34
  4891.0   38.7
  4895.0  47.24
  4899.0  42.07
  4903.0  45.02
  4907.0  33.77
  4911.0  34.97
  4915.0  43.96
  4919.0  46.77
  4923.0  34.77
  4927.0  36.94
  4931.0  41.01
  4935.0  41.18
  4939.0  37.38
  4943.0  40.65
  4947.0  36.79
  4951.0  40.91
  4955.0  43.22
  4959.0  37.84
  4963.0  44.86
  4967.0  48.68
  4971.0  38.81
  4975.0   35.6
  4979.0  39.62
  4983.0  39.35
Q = 1.1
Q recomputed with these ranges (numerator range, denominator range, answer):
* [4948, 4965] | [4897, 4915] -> 1.05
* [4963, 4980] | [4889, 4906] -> 0.97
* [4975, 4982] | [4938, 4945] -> 0.98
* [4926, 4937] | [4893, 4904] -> 0.89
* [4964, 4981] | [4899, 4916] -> 1.04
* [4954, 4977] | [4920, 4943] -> 1.07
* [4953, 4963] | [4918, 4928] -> 1.06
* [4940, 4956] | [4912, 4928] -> 0.99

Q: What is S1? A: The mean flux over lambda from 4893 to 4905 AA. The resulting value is 44.8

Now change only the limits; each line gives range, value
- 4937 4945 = 39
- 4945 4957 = 40.3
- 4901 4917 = 39.4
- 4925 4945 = 39.4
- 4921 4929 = 35.9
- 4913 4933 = 40.7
